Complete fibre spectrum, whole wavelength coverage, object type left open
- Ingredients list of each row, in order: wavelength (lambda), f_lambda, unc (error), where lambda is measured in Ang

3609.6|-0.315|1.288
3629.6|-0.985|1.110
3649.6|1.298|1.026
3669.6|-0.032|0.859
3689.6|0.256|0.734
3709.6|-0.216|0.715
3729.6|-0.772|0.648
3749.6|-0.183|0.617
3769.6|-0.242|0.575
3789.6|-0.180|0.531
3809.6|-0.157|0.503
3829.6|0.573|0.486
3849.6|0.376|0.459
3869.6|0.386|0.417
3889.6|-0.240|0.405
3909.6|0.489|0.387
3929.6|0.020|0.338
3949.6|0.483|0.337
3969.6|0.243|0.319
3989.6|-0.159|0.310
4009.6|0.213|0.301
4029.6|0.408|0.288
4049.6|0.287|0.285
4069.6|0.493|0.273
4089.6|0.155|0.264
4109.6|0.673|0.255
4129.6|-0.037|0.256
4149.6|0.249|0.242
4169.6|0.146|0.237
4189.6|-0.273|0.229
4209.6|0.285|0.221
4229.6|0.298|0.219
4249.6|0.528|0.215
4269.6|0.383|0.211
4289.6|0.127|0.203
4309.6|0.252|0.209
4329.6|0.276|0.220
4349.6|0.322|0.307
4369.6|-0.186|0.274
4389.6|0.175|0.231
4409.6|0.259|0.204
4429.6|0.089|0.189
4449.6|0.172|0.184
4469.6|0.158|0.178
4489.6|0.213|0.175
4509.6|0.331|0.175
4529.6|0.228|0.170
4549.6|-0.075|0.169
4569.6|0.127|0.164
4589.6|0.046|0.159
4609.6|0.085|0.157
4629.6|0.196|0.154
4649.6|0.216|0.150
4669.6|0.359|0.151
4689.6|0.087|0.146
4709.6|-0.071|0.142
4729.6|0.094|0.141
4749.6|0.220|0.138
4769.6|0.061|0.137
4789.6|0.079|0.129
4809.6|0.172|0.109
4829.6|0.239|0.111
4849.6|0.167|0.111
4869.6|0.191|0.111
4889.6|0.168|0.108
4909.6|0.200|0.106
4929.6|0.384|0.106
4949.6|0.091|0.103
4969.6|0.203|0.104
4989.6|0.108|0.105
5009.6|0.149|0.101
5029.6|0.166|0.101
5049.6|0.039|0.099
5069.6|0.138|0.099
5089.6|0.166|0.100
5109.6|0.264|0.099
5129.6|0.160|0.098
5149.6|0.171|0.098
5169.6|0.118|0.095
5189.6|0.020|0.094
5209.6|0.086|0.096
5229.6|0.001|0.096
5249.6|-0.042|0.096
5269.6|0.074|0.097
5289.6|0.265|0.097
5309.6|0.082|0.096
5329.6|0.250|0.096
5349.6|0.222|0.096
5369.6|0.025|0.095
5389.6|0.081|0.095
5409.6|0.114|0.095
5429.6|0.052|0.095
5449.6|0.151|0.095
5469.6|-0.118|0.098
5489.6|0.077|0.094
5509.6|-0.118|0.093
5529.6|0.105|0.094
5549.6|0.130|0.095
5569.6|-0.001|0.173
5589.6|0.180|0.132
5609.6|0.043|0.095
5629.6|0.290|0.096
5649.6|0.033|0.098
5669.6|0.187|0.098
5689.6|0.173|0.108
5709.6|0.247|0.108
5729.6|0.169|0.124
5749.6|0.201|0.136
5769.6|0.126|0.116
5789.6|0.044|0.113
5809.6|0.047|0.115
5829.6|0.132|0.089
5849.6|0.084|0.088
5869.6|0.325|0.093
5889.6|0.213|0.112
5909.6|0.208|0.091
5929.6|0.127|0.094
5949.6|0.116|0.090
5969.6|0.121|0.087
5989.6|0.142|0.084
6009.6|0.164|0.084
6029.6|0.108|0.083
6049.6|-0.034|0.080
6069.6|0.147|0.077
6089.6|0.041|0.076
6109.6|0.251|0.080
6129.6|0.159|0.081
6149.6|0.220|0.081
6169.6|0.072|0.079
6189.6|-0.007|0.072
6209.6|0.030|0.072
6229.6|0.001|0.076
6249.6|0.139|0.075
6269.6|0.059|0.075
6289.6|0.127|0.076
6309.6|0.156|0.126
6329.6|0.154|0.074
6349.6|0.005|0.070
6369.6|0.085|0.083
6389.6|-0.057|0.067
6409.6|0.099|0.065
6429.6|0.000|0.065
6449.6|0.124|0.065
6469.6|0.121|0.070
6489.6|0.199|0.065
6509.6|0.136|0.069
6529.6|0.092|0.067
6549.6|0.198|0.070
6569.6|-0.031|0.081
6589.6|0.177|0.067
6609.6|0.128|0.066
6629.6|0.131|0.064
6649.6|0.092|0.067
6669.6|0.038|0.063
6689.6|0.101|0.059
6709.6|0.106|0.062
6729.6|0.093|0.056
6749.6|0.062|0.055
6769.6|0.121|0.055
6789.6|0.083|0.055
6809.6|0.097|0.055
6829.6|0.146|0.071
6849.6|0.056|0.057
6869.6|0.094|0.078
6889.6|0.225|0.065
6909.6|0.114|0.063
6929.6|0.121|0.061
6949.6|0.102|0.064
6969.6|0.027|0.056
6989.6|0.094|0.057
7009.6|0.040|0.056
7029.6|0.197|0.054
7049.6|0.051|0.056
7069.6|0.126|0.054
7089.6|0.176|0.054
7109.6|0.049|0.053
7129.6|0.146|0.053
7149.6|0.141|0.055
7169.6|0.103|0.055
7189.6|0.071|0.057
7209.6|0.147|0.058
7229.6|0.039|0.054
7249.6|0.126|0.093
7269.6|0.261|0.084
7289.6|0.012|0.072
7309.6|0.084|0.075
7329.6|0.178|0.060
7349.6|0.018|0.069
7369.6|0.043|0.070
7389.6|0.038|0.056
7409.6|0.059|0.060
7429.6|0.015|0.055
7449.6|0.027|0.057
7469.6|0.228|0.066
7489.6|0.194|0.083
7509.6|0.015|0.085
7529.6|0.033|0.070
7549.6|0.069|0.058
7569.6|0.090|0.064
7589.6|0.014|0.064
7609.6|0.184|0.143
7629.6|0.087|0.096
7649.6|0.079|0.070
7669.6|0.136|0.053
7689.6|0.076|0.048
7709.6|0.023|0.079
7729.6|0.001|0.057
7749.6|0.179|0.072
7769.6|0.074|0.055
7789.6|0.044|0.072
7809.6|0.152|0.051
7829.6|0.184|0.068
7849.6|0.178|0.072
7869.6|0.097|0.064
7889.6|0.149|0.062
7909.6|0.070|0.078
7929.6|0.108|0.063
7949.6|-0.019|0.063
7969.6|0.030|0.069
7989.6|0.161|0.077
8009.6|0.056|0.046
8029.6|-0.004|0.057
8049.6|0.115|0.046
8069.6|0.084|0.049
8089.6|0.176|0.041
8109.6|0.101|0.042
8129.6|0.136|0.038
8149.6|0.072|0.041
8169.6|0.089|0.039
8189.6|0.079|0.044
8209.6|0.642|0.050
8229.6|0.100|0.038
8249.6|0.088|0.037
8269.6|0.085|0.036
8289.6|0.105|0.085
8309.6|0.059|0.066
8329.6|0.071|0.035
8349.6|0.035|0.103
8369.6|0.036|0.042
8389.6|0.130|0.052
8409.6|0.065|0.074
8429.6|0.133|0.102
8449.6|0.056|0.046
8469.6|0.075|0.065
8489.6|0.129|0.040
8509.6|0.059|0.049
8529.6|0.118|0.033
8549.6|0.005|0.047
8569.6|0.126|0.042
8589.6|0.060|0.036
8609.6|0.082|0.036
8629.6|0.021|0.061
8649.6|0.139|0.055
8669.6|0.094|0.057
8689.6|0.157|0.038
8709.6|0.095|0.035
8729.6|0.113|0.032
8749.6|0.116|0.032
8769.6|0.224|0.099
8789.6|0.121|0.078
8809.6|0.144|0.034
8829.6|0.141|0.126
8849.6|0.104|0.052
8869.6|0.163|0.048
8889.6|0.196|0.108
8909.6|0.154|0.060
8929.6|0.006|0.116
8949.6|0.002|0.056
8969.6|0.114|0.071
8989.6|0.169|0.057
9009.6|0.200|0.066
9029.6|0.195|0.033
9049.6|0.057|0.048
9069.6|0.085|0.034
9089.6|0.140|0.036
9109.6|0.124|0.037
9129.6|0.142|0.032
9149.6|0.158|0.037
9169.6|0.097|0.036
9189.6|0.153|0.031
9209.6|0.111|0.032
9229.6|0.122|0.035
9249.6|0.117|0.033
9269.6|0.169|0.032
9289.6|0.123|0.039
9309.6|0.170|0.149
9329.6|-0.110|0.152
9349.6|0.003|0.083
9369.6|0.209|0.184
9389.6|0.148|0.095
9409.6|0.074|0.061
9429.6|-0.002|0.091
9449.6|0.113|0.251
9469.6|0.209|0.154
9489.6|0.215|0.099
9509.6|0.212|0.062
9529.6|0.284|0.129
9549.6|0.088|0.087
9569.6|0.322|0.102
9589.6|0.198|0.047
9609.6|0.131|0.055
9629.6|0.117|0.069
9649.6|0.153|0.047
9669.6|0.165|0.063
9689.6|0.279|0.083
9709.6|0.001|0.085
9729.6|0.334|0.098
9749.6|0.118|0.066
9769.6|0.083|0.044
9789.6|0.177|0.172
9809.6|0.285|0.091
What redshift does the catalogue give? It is 1.20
